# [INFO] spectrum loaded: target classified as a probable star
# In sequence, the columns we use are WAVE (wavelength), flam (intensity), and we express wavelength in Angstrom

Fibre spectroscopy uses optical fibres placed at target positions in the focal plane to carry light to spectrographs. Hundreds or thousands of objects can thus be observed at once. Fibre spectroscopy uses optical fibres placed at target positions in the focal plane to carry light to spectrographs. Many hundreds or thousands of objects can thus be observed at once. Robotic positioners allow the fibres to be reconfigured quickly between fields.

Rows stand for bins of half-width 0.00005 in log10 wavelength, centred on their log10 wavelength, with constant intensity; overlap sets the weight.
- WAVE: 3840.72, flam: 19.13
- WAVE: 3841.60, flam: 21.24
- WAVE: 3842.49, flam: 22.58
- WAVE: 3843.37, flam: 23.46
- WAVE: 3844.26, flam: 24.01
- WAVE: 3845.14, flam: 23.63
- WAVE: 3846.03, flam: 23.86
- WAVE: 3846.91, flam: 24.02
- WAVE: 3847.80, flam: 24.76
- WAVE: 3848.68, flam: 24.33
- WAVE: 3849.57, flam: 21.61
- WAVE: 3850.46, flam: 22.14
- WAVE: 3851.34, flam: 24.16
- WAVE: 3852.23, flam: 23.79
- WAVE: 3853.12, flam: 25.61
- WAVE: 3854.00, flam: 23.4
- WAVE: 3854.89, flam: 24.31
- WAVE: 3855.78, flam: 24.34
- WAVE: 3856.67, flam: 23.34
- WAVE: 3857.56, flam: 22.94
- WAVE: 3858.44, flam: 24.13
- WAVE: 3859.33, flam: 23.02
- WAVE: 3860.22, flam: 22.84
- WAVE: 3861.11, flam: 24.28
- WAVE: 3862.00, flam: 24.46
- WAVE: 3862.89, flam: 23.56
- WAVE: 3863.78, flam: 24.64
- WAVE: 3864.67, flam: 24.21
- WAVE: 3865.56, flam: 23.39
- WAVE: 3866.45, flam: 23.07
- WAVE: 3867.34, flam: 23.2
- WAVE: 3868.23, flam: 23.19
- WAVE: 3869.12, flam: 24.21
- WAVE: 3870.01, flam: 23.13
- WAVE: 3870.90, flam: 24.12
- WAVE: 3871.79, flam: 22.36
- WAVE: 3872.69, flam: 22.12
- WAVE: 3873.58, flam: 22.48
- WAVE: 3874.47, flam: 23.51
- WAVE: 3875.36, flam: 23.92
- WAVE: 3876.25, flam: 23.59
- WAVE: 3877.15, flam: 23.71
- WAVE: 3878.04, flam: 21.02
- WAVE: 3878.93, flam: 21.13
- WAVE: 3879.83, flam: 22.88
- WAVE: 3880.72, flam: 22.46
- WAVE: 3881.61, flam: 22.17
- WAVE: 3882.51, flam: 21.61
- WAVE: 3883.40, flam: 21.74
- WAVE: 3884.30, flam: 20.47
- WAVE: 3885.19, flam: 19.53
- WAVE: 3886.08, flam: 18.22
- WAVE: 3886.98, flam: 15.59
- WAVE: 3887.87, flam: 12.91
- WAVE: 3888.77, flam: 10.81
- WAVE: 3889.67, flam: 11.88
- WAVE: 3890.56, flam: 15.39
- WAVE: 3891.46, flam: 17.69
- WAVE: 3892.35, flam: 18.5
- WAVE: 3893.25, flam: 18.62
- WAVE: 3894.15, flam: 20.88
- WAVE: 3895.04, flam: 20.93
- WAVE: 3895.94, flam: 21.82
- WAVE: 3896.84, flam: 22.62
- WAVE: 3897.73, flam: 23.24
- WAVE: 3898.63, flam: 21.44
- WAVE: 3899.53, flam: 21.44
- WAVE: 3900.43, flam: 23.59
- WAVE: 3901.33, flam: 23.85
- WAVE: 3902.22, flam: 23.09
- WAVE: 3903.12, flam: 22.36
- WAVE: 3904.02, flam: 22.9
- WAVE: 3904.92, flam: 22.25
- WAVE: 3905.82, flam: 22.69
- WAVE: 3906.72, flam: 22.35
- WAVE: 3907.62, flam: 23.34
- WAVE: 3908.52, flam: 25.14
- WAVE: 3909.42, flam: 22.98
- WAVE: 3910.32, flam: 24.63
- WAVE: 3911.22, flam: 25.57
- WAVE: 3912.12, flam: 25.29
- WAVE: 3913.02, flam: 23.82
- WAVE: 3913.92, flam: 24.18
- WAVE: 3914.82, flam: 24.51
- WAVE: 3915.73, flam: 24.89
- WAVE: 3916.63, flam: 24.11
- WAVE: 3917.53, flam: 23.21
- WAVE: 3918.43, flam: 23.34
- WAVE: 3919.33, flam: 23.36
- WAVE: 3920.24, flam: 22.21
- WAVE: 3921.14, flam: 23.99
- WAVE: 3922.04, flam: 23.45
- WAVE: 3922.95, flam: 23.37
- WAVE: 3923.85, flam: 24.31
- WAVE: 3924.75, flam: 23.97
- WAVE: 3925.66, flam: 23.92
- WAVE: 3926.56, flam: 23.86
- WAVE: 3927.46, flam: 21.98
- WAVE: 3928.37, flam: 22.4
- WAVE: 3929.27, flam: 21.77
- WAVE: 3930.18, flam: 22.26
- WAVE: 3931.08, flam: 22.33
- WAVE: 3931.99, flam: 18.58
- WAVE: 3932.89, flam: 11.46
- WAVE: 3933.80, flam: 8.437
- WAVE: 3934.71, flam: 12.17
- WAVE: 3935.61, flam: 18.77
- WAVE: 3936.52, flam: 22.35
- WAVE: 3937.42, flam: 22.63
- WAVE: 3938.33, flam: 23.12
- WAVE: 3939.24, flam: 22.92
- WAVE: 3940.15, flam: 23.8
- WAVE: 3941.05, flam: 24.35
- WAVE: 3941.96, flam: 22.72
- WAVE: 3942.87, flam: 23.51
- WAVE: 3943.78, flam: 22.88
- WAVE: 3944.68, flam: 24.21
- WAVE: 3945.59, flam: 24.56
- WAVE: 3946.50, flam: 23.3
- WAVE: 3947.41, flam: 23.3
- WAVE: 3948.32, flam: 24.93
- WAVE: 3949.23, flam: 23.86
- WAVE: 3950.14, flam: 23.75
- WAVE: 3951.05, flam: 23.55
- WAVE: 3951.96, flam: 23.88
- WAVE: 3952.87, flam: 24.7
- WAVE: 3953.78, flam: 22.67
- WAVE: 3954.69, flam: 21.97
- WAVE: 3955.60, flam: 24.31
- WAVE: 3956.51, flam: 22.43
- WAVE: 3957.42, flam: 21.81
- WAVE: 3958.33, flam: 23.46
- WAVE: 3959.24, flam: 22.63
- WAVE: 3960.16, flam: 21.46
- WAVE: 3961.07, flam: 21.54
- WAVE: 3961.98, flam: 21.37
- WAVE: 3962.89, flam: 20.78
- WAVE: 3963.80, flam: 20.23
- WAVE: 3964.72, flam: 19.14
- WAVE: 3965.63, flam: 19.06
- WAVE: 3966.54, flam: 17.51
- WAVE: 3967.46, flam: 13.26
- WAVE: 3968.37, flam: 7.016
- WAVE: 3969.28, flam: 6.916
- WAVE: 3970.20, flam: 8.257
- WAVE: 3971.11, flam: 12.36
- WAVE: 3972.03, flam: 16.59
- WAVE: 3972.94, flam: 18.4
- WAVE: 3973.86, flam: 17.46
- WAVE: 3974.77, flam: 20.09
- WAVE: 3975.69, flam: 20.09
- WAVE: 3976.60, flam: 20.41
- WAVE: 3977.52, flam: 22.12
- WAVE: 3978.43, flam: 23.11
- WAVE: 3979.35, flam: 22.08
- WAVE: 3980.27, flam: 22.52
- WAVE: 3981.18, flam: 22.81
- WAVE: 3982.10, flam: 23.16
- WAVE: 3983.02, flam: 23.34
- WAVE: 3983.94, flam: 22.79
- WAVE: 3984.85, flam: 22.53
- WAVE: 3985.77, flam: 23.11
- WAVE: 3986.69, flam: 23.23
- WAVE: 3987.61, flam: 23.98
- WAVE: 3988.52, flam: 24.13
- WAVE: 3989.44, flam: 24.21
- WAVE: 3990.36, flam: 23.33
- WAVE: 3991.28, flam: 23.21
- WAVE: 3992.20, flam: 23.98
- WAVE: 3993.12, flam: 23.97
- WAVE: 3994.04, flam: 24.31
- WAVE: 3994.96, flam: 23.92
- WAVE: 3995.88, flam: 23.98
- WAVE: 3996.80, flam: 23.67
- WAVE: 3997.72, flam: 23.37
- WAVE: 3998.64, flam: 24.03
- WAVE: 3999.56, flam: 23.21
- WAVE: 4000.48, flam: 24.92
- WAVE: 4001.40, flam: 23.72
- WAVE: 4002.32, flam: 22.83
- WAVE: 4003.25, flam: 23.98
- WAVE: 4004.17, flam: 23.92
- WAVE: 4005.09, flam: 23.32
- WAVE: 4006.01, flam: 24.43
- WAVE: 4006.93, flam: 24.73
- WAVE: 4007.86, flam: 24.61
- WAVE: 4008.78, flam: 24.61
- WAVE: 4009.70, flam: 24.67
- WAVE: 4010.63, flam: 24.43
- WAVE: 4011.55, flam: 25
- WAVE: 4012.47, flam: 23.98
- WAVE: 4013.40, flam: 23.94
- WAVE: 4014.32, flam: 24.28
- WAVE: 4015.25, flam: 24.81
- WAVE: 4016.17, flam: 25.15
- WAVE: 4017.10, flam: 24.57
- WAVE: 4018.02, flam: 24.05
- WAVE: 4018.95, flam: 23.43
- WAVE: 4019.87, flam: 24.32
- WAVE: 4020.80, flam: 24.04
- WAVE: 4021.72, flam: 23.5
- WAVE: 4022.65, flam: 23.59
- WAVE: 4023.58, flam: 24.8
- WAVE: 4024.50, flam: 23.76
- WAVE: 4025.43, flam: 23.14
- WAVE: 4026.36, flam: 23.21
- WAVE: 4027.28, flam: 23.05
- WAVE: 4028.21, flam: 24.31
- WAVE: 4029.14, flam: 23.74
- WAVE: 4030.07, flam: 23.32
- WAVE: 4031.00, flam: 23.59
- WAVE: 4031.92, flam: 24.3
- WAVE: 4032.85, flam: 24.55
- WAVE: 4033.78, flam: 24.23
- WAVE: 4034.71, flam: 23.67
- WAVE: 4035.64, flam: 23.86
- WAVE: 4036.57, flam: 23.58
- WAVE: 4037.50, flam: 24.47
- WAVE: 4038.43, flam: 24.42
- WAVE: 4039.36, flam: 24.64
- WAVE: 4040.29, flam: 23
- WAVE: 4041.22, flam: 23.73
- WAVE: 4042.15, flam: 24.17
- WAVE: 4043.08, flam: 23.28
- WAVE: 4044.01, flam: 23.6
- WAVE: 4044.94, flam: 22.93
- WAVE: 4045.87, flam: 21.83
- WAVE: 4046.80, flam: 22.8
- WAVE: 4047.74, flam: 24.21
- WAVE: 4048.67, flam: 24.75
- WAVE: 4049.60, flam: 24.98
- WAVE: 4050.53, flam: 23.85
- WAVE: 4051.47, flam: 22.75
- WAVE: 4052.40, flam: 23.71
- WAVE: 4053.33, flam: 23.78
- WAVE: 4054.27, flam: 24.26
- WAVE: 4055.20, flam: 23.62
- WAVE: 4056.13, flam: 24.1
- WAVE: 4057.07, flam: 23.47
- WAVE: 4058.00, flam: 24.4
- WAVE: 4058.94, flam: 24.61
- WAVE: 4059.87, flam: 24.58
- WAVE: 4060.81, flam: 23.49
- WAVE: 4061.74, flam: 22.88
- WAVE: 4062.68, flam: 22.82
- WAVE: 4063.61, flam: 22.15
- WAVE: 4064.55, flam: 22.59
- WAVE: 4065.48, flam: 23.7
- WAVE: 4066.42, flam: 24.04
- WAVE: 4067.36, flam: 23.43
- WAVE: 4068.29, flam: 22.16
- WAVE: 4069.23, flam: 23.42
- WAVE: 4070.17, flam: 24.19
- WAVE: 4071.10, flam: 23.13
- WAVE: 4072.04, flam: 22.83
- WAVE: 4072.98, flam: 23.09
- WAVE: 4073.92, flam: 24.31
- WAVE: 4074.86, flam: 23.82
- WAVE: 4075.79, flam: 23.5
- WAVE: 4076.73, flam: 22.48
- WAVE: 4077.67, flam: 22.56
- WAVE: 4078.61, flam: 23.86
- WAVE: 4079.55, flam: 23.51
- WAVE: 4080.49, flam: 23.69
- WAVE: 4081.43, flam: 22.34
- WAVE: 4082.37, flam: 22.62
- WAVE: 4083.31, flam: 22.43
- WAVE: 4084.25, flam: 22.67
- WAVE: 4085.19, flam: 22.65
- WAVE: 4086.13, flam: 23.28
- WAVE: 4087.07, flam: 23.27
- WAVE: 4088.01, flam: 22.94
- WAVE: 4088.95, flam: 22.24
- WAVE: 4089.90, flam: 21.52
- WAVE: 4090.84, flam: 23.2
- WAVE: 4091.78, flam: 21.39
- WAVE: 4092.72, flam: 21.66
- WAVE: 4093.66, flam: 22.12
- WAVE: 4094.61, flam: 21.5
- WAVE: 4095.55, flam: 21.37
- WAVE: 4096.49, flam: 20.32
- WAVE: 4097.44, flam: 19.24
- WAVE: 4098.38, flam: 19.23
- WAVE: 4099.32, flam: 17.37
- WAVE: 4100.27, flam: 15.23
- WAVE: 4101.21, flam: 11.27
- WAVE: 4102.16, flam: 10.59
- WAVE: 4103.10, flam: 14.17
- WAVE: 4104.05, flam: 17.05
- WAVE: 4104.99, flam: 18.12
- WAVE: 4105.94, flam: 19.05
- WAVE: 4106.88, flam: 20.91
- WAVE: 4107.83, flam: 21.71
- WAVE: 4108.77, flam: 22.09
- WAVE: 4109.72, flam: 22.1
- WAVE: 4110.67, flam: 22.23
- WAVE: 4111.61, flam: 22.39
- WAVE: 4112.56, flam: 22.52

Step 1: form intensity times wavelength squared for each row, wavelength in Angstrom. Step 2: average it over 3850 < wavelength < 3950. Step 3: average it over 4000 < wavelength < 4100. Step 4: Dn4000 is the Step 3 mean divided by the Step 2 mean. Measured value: 1.14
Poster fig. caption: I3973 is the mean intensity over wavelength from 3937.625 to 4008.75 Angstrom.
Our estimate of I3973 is 21.9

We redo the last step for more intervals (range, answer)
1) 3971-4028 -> 23.2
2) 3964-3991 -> 19.5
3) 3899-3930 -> 23.5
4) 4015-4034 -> 24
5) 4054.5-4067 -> 23.6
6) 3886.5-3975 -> 21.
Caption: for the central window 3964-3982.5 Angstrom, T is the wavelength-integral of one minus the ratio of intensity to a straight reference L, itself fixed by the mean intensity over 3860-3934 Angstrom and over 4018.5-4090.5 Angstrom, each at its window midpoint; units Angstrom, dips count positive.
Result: 4.11 Angstrom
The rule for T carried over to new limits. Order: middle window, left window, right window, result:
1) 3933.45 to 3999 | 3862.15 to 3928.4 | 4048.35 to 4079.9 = 4.25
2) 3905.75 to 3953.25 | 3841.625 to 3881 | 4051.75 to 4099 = 1.19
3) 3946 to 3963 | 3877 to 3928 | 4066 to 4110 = -1.06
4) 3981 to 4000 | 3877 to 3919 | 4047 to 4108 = -1.60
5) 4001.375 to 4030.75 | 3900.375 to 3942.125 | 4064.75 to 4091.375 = -1.58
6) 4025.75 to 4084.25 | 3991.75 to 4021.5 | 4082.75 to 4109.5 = -4.50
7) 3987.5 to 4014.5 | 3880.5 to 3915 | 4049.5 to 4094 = -2.04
